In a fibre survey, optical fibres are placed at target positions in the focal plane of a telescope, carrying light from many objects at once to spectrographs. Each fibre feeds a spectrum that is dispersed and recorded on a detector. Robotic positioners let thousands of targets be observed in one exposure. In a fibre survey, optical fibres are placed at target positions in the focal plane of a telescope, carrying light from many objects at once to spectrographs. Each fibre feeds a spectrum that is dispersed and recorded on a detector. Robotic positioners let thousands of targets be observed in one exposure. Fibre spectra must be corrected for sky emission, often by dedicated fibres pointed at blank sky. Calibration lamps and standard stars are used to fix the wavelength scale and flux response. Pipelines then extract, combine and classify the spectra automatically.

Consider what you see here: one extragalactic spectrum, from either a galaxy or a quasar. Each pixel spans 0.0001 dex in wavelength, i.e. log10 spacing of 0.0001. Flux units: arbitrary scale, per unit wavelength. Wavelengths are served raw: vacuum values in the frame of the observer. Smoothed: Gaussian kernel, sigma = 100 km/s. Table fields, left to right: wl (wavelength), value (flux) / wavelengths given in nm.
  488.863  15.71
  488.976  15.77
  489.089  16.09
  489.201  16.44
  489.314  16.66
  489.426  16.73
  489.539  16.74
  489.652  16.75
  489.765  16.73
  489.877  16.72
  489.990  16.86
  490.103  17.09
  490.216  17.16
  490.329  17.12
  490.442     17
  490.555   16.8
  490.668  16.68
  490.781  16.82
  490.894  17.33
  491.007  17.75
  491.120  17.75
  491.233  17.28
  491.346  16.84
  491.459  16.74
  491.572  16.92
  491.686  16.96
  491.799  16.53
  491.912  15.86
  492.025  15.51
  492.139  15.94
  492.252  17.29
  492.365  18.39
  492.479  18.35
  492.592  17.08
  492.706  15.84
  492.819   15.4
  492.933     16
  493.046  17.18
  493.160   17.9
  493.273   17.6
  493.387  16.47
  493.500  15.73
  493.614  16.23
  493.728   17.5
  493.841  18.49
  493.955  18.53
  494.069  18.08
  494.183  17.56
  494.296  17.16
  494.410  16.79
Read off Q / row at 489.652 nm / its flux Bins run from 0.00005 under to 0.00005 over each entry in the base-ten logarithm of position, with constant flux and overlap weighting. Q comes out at 16.75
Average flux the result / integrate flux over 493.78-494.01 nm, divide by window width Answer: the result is 18.5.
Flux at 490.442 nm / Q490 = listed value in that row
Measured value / 17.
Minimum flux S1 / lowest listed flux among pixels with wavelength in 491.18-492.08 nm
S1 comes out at 15.51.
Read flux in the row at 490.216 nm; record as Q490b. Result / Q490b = 17.16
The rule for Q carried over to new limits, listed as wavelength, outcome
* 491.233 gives 17.28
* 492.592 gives 17.08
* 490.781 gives 16.82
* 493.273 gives 17.6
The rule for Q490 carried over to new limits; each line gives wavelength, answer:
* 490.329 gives 17.12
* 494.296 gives 17.16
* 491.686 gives 16.96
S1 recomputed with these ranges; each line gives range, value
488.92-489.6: 15.77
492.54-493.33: 15.4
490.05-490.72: 16.68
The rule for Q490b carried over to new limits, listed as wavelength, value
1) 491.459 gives 16.74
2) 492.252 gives 17.29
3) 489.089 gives 16.09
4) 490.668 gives 16.68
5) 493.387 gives 16.47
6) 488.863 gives 15.71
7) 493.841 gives 18.49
